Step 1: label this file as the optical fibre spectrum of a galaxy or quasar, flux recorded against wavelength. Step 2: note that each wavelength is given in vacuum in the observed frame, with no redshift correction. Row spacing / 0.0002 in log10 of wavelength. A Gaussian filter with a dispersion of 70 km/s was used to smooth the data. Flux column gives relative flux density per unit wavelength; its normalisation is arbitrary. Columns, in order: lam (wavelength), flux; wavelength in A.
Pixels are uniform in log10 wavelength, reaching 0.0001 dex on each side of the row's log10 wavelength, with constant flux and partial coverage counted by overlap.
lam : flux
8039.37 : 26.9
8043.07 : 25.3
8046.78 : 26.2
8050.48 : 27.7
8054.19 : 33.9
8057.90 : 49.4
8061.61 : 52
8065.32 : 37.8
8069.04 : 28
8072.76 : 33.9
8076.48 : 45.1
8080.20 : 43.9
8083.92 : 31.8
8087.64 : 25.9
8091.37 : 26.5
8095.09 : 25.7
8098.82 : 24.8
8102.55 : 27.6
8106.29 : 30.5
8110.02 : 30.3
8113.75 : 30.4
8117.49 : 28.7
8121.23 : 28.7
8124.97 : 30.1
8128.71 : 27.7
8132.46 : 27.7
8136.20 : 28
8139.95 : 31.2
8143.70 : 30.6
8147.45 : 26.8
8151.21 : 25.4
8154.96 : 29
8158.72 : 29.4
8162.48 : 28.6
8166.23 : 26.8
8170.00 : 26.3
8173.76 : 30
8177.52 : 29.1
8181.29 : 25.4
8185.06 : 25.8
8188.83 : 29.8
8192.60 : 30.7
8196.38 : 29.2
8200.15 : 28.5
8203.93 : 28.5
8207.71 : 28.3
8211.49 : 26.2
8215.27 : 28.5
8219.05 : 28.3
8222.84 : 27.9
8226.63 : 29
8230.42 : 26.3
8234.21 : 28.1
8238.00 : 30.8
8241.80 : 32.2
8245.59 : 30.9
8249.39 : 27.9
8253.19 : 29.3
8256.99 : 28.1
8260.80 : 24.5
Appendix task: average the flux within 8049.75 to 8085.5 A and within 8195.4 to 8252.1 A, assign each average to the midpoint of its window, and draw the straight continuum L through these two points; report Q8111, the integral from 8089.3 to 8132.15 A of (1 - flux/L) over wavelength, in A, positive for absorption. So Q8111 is 9.2 A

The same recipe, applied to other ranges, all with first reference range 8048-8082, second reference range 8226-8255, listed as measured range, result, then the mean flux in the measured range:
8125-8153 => 5.2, 28.3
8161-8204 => 5.6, 28.2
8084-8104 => 5.7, 26.6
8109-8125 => 2.9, 29.6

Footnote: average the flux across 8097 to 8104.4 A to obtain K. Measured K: 26.2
